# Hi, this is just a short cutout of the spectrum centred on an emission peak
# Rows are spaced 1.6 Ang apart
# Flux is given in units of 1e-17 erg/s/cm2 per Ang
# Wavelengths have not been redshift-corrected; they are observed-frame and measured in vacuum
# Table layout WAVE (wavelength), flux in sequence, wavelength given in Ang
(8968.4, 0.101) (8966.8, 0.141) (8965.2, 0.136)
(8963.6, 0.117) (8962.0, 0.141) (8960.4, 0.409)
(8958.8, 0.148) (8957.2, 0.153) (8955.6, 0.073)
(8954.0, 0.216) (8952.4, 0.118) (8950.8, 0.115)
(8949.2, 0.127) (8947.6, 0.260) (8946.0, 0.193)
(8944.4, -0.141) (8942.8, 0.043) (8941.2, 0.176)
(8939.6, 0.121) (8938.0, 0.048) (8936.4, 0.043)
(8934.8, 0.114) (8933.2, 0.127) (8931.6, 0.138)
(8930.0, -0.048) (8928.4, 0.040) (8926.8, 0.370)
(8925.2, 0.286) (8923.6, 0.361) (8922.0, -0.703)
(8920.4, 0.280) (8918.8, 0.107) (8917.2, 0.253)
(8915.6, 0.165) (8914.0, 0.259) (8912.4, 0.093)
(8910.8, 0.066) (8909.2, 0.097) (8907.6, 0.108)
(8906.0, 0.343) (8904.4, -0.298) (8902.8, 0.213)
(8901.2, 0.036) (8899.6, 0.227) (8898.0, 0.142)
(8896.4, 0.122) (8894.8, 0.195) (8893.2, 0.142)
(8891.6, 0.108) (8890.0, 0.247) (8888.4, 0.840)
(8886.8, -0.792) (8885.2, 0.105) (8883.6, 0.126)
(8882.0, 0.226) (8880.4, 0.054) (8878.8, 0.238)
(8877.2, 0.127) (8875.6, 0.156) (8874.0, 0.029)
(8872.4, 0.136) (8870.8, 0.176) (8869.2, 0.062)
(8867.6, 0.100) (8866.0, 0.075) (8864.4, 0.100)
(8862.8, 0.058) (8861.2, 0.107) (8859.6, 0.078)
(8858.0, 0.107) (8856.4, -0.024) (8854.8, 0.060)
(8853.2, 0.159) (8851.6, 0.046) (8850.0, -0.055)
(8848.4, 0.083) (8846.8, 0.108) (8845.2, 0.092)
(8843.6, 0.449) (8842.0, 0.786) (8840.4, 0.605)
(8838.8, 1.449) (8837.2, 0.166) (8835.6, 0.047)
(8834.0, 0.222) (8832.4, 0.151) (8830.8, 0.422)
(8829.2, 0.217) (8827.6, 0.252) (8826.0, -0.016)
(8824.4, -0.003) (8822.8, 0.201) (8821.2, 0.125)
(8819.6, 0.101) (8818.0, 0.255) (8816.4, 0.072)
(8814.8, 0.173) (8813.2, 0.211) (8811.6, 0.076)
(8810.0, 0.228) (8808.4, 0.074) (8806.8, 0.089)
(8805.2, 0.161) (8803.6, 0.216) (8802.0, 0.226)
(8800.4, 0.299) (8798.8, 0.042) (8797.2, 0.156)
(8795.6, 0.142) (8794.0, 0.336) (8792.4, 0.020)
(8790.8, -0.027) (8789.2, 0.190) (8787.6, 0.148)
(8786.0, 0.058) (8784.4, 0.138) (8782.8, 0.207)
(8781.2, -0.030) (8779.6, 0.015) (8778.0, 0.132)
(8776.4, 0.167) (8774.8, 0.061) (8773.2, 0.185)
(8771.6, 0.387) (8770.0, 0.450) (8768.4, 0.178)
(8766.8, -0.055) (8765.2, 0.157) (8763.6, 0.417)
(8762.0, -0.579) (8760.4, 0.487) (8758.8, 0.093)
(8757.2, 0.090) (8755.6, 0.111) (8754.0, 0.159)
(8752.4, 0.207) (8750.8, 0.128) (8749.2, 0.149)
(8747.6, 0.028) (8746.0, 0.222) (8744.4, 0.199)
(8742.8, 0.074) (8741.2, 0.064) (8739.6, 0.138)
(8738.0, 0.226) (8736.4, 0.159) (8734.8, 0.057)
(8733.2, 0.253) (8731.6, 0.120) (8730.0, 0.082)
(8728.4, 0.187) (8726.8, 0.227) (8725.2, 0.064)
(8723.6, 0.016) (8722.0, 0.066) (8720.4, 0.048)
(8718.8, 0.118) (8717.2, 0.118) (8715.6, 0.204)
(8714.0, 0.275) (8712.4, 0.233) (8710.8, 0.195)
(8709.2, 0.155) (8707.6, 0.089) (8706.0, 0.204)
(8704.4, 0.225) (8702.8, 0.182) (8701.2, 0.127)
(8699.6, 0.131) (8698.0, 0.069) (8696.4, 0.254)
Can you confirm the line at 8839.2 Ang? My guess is H-beta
